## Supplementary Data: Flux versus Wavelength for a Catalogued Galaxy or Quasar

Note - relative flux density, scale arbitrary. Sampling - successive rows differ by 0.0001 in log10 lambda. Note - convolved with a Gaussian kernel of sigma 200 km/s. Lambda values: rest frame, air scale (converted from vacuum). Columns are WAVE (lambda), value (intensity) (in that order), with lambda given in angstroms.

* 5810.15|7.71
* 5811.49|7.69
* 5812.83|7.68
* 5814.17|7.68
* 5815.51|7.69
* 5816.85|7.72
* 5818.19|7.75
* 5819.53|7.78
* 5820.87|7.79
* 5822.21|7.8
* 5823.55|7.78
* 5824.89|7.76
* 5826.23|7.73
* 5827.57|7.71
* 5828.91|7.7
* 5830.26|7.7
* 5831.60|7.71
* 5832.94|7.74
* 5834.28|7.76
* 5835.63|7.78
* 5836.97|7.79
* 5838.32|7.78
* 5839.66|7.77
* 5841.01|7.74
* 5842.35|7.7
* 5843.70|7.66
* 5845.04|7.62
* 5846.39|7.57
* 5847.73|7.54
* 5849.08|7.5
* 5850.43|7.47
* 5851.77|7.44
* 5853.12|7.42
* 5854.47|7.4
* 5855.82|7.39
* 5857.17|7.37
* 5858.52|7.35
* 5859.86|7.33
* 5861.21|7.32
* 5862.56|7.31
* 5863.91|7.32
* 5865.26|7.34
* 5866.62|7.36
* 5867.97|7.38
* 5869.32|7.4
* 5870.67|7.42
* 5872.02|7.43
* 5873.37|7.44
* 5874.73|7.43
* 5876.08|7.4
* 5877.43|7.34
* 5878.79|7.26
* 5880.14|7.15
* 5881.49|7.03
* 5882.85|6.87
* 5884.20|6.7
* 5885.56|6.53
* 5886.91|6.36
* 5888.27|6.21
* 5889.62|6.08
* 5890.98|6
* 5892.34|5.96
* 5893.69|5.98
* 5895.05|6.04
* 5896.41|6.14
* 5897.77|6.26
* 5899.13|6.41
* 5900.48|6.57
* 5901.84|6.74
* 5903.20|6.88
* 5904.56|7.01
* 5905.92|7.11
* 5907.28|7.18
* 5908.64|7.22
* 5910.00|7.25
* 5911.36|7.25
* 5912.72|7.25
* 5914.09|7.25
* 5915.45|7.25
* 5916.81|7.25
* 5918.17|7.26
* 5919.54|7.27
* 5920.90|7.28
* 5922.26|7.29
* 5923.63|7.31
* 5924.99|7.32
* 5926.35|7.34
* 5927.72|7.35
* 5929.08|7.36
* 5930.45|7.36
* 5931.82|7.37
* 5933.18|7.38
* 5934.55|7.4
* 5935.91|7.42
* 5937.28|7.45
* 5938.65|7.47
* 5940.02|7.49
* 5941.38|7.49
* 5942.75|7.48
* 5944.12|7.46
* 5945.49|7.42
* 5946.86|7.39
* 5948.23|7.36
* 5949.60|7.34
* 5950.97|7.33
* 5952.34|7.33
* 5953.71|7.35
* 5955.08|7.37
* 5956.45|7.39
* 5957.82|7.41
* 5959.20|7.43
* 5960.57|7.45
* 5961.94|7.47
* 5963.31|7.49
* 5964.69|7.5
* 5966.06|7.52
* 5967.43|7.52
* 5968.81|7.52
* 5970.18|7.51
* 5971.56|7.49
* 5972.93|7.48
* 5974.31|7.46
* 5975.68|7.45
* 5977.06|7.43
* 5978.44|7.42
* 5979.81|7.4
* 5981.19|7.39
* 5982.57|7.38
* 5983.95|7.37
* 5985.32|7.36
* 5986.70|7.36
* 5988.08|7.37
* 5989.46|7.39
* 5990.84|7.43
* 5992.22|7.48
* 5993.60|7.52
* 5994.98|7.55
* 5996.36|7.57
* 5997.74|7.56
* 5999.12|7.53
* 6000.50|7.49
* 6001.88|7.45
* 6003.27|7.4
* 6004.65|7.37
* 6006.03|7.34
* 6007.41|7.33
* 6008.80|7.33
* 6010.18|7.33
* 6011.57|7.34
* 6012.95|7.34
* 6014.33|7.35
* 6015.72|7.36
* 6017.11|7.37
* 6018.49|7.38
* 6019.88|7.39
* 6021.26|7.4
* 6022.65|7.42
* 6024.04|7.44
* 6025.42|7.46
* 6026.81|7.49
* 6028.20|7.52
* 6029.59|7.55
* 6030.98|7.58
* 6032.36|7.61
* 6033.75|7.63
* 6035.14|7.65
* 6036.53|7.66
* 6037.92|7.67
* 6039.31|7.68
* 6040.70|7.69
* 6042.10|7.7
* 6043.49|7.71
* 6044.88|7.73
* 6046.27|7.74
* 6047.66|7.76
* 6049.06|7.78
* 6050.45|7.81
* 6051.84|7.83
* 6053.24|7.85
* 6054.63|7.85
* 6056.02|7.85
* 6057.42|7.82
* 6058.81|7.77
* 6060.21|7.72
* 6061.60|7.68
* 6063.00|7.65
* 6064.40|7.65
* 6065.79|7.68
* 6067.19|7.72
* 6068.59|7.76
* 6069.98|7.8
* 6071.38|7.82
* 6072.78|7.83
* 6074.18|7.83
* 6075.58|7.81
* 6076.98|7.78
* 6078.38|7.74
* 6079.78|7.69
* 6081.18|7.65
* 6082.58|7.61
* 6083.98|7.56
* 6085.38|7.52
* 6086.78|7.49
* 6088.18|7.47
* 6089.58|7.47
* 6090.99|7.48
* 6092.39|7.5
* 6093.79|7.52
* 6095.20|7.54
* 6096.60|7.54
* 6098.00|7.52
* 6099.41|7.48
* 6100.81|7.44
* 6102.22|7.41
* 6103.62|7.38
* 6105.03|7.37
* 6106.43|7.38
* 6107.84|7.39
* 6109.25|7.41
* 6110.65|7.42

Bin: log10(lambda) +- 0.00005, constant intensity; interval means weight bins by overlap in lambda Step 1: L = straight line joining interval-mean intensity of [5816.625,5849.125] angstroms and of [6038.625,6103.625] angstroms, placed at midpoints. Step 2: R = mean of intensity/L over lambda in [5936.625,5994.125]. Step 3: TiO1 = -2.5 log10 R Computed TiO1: 0.04 mag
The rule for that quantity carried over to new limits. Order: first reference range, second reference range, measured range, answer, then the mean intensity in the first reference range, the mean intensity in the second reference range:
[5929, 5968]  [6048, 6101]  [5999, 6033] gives 0.020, 7.42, 7.67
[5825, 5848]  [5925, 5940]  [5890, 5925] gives 0.093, 7.71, 7.39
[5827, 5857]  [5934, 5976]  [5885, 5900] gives 0.216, 7.63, 7.44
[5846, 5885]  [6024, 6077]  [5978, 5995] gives 0.024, 7.33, 7.71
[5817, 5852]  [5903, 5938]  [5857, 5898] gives 0.086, 7.7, 7.28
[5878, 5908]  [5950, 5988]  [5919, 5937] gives -0.058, 6.57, 7.43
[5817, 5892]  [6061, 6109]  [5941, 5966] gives 0.008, 7.38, 7.59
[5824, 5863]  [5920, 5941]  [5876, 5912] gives 0.119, 7.59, 7.38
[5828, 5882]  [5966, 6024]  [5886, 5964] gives 0.053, 7.49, 7.42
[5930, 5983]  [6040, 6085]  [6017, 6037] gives 0.019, 7.43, 7.74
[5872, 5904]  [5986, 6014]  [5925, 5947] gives -0.064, 6.66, 7.42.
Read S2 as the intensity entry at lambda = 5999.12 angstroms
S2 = 7.53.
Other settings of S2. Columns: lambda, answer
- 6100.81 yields 7.44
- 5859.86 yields 7.33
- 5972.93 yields 7.48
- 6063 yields 7.65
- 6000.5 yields 7.49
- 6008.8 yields 7.33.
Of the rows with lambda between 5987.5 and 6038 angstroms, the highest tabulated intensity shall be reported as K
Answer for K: 7.67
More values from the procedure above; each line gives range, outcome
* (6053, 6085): 7.85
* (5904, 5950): 7.49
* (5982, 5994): 7.52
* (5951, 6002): 7.57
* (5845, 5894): 7.62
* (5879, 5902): 7.15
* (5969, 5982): 7.51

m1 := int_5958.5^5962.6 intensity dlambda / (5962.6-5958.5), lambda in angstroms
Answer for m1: 7.44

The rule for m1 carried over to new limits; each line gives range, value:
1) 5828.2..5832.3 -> 7.7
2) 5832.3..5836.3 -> 7.76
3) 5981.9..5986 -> 7.38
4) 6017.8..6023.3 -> 7.4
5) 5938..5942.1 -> 7.49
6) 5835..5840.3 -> 7.78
